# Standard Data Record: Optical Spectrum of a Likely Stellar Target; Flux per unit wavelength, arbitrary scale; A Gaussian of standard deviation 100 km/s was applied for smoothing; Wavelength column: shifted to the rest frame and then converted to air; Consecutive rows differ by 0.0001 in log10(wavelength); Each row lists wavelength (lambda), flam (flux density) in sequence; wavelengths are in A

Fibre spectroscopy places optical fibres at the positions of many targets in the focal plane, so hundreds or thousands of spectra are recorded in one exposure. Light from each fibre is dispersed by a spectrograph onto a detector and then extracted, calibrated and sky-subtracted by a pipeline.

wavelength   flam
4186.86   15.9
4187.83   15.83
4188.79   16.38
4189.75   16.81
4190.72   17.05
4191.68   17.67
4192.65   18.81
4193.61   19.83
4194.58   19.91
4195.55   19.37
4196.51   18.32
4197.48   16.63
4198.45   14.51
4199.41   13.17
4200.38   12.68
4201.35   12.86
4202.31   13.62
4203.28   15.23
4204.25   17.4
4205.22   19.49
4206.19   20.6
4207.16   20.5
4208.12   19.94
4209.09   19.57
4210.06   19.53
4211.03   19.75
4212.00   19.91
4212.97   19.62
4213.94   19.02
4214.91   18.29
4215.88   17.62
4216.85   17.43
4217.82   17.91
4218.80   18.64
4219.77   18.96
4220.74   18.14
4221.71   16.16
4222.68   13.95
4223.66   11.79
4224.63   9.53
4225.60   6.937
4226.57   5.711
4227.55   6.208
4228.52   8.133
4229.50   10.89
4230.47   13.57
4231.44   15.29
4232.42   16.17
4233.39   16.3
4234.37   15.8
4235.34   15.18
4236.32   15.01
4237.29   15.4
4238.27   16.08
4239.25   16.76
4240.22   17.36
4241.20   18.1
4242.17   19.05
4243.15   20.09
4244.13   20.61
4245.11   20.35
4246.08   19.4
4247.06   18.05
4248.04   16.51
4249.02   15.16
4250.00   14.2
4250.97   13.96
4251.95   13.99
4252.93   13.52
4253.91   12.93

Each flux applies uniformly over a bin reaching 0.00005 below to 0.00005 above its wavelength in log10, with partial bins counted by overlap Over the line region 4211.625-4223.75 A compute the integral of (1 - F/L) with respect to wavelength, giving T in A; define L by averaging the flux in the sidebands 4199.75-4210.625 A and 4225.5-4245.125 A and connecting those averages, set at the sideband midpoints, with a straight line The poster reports -1.0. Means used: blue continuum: 17.4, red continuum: 14.7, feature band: 17.7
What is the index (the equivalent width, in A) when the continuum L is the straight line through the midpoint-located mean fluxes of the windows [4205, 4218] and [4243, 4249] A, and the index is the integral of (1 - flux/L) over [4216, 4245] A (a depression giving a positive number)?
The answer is 6.1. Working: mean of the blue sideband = 19.3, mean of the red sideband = 18.8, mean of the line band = 15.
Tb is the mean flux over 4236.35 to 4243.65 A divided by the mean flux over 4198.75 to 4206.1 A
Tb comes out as 1.14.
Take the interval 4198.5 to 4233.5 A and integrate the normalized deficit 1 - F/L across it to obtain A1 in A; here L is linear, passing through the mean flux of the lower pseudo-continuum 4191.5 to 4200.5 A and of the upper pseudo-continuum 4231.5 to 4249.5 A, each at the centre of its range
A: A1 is 3.4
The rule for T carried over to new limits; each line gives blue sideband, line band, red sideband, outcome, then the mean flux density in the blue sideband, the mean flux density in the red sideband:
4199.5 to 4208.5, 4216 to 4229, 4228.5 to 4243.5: 2.4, 16.7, 15.8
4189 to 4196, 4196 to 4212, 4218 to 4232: -1.0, 18.4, 12.6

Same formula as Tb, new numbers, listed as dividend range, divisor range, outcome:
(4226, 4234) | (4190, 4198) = 0.63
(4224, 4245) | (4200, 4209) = 0.84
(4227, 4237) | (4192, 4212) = 0.75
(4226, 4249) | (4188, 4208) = 0.90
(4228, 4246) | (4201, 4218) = 0.88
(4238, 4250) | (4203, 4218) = 0.95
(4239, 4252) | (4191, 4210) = 1.01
